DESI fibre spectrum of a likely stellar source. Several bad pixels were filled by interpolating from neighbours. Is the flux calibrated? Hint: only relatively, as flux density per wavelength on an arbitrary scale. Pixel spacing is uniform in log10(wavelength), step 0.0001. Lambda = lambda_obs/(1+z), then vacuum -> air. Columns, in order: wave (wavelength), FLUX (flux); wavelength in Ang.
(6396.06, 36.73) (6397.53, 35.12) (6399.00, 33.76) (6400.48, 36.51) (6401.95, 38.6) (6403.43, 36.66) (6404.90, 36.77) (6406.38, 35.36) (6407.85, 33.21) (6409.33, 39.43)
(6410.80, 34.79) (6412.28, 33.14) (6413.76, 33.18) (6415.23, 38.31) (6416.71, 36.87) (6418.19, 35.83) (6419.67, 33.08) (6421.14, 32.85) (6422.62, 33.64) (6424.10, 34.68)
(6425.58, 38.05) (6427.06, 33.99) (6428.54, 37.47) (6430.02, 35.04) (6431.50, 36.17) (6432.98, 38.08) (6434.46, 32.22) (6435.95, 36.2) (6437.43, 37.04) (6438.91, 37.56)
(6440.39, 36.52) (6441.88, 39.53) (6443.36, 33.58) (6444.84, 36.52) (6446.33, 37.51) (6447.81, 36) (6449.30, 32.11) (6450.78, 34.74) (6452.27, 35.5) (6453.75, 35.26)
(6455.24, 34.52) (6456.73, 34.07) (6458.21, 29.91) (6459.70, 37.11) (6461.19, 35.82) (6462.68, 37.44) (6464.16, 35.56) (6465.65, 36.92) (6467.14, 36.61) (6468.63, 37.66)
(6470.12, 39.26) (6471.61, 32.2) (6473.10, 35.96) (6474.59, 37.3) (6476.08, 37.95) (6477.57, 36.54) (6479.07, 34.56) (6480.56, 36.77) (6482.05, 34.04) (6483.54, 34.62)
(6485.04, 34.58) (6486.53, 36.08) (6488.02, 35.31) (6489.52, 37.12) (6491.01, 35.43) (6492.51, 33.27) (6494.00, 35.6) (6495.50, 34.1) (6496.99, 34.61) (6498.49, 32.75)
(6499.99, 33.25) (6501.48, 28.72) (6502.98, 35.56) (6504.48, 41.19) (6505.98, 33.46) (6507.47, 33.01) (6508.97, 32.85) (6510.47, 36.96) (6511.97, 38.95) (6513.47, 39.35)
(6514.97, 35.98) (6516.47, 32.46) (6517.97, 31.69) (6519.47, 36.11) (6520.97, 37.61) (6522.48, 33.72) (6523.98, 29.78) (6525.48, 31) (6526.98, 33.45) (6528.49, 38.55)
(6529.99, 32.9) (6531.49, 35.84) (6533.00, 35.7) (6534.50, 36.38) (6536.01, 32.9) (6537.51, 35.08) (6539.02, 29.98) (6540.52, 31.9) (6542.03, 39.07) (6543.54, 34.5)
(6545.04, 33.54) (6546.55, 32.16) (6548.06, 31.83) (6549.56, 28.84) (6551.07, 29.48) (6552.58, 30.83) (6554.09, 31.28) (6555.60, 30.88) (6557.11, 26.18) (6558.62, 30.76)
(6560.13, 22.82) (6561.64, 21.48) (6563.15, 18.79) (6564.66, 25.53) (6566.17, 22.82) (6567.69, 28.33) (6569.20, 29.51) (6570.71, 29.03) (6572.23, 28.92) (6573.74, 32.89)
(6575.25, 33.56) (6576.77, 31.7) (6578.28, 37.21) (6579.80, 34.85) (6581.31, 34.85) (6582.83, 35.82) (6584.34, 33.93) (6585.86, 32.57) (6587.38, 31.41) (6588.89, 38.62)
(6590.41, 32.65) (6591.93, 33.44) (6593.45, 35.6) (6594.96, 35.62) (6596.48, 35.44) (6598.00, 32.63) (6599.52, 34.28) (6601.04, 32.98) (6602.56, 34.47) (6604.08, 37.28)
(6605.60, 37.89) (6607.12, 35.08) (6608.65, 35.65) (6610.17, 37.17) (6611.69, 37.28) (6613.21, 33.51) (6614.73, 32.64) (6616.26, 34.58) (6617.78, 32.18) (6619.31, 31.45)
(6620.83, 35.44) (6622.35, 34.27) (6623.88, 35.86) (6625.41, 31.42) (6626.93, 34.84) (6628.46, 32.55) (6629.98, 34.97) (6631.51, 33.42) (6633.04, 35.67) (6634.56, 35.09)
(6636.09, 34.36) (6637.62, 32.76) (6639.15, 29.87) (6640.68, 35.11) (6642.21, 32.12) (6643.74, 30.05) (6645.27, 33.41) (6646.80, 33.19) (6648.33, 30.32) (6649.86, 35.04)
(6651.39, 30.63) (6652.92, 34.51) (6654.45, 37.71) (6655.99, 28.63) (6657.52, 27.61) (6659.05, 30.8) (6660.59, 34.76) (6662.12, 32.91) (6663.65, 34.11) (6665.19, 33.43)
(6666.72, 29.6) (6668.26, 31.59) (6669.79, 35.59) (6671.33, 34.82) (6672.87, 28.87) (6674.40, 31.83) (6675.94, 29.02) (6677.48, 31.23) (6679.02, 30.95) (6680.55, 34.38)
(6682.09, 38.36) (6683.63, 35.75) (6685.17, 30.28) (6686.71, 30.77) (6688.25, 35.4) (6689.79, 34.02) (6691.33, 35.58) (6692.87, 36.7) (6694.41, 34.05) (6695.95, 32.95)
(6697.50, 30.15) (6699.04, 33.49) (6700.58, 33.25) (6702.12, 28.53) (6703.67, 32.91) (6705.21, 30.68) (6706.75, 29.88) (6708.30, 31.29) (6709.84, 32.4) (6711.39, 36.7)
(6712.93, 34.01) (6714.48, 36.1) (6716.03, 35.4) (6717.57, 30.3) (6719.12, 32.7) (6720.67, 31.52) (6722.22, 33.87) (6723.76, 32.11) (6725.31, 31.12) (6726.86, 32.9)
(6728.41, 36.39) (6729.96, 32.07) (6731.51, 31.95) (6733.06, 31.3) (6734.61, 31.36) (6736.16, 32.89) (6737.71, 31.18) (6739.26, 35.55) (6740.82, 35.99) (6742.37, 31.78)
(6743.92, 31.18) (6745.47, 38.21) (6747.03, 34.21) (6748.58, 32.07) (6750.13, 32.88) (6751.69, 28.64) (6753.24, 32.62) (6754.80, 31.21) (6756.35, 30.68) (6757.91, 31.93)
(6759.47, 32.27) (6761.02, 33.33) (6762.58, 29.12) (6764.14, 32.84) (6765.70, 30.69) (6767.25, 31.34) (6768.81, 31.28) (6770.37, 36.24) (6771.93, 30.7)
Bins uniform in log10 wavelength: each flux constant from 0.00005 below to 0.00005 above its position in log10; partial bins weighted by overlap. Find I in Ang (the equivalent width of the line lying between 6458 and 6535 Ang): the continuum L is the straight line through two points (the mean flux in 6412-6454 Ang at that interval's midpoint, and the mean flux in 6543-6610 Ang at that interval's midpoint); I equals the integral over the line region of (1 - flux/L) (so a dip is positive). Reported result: -3.0 Ang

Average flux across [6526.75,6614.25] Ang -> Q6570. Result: 32.5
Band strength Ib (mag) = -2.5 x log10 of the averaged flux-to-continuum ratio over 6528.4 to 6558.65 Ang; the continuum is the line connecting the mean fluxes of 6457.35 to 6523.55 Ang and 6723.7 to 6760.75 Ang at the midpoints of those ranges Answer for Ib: 0.07 mag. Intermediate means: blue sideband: 35.3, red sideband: 32.6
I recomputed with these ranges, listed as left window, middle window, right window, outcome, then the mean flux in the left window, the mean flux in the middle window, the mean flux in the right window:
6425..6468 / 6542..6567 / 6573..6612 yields 4.6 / 35.8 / 28.6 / 34.8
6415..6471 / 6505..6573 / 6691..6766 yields 5.6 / 35.7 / 31.8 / 32.7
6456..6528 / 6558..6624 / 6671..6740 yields 2.9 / 35.1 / 32.5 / 32.8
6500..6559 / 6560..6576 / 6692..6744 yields 3.2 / 33.6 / 26.9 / 32.8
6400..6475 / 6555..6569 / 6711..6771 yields 3.7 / 35.7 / 25.4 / 32.7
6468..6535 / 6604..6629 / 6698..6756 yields -0.5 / 35.1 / 34.6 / 32.7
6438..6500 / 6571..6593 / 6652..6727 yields 0.3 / 35.5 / 33.7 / 32.8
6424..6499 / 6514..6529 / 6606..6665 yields 0.4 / 35.7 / 34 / 33.5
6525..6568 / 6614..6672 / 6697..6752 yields -2.2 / 30.8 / 33.1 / 32.7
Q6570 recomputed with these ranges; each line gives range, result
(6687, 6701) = 33.9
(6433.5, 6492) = 35.7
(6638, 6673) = 32.4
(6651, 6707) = 32.6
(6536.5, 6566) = 29.6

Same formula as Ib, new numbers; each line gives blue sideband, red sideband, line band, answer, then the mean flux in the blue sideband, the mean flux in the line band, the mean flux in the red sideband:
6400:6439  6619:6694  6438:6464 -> -0.005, 35.7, 35.5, 33.1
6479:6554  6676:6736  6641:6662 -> 0.033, 34.2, 32.3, 32.9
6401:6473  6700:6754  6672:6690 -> 0.022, 35.7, 32.5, 32.7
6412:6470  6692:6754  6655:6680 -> 0.057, 35.6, 31.7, 32.8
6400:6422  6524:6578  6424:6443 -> -0.046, 35.6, 36.3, 30.9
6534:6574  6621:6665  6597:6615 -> -0.112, 29.8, 35.1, 33.1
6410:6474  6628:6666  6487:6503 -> 0.024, 35.6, 34.1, 32.9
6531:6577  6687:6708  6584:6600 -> -0.107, 30.3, 34.2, 32.8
